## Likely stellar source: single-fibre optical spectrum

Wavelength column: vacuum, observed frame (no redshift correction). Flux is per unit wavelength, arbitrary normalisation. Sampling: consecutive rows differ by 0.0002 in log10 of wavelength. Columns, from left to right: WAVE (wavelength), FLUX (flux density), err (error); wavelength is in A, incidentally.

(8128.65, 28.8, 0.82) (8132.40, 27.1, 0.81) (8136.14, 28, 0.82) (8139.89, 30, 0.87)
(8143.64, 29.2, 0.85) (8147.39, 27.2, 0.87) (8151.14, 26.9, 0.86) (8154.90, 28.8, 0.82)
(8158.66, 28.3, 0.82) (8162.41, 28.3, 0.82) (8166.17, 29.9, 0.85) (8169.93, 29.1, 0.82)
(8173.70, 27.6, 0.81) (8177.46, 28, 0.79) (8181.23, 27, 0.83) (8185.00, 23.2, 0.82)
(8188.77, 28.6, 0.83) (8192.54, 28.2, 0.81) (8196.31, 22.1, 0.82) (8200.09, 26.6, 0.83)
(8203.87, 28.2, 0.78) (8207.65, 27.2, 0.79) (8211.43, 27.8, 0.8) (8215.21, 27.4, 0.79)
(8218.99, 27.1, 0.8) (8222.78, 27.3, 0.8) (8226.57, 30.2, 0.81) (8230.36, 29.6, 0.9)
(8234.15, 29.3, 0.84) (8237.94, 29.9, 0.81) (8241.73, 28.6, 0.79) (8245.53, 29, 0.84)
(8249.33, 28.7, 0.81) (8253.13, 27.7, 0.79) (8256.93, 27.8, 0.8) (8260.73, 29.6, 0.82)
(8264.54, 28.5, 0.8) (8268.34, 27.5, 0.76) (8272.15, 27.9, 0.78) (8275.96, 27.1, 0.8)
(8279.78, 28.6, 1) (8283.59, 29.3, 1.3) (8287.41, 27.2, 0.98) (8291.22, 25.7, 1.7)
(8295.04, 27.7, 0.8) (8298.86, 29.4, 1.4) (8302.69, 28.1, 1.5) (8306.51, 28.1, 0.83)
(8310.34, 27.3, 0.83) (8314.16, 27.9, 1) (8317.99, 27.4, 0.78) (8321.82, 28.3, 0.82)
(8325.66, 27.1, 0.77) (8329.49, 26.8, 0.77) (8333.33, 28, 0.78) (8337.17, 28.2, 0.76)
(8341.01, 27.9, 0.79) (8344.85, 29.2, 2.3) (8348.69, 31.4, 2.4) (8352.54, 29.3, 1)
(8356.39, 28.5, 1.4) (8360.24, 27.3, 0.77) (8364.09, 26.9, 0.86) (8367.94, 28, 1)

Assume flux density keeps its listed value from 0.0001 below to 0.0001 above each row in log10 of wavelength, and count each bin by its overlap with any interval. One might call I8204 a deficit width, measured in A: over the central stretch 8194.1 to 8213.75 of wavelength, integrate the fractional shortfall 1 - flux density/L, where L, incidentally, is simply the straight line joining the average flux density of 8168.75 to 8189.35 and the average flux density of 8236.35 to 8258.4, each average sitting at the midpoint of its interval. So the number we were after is 0.9 A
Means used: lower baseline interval 27.1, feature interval 26.4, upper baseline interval 28.6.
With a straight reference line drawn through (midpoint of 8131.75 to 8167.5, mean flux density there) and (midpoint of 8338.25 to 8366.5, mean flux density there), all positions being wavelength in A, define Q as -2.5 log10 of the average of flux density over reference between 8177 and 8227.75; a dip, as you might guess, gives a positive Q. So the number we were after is 0.06 mag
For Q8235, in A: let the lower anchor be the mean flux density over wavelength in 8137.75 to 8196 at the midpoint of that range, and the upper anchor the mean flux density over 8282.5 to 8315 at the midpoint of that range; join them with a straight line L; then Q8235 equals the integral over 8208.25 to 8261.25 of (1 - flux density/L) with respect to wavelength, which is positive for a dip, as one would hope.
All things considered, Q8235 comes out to -1.3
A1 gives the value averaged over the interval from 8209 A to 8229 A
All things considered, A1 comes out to 28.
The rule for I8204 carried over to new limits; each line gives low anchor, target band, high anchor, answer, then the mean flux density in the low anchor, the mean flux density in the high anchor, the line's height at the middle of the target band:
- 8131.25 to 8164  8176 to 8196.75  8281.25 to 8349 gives 1.3 A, 28.2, 28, 28.2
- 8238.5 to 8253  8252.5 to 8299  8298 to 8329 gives 0.6 A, 28.7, 27.8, 28.3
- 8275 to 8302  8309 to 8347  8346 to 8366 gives 0.7 A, 27.9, 28.7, 28.4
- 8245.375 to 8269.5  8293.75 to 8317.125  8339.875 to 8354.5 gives 0.8 A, 28.4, 29.5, 29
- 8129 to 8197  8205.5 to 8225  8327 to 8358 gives 0.4 A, 27.8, 28.6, 28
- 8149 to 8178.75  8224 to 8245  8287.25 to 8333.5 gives -1.1 A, 28.4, 27.6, 28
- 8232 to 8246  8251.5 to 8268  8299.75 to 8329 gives 0.3 A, 29.2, 27.8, 28.8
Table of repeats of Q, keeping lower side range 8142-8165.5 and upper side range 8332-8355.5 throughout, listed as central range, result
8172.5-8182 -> 0.03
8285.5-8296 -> 0.08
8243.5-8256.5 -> 0.01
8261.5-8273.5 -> 0.02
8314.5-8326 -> 0.05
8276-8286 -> 0.01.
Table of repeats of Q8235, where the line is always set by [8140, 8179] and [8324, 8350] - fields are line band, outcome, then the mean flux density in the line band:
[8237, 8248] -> -0.3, 29.1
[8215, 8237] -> -0.2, 28.6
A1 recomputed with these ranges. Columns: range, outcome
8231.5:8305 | 28.3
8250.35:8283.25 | 28.2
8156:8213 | 27.4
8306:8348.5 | 28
